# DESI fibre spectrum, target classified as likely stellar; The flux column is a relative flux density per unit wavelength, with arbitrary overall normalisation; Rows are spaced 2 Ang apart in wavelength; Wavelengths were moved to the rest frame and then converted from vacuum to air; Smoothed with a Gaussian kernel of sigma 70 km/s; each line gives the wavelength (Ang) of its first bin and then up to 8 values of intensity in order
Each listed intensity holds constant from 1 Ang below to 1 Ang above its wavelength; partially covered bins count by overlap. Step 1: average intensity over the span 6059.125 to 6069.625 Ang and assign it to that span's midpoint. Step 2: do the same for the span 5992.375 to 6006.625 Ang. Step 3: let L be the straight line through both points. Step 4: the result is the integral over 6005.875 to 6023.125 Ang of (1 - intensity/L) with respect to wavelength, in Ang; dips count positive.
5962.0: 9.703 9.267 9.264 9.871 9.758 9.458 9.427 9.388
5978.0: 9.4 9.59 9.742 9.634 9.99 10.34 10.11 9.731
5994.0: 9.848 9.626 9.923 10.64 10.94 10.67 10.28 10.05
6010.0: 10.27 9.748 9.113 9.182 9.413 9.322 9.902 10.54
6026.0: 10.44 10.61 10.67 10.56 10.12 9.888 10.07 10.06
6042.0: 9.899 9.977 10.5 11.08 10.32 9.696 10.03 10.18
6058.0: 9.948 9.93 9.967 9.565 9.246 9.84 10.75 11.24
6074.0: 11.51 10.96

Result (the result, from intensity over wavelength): 0.8 Ang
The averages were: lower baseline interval 10.3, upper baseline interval 9.77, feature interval 9.67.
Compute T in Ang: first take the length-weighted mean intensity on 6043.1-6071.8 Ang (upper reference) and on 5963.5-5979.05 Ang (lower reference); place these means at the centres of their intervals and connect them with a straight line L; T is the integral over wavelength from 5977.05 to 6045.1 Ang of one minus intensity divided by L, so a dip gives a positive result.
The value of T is -1.66 Ang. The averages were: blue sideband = 9.49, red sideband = 10.1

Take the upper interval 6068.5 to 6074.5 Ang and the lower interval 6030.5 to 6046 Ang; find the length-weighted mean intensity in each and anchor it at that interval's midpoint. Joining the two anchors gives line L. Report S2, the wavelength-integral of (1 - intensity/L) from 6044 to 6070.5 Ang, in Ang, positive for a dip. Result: 1.4 Ang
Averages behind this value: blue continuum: 10.1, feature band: 10.1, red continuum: 11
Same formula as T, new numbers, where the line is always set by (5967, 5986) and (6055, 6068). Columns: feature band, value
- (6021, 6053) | -1.71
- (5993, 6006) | -0.83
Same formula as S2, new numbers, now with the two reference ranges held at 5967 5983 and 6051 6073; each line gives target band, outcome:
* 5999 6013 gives -0.91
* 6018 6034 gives -0.62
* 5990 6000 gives -0.22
